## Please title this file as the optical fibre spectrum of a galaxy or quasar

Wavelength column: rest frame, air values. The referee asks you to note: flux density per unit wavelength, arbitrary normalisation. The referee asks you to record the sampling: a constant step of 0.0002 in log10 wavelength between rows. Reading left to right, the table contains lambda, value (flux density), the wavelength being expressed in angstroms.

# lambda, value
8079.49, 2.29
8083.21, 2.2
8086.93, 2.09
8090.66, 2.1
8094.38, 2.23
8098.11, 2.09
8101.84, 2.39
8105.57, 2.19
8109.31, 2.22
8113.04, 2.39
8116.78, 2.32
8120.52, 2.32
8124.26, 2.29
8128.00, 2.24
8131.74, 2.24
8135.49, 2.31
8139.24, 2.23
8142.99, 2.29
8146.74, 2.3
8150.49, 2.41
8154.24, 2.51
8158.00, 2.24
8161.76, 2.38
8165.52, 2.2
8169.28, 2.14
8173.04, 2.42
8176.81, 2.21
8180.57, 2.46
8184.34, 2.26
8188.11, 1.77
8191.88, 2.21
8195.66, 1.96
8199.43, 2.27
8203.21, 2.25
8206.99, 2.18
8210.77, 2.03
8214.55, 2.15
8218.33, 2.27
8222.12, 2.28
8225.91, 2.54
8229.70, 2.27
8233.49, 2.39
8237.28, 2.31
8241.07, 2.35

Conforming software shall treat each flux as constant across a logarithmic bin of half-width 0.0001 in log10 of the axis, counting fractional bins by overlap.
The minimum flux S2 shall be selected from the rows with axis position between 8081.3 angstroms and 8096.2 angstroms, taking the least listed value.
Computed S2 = 2.09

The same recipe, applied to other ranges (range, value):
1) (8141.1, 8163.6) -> 2.24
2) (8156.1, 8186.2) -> 2.14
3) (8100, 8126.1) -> 2.19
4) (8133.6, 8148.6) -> 2.23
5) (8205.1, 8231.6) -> 2.03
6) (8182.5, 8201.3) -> 1.77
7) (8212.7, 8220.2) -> 2.15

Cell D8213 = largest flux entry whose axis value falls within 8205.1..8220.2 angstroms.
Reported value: 2.27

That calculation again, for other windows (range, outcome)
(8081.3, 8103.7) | 2.39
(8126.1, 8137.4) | 2.31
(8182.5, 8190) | 2.26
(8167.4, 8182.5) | 2.46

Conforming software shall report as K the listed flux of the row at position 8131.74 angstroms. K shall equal 2.24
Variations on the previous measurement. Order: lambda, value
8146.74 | 2.3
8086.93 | 2.09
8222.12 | 2.28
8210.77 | 2.03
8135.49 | 2.31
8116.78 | 2.32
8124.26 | 2.29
